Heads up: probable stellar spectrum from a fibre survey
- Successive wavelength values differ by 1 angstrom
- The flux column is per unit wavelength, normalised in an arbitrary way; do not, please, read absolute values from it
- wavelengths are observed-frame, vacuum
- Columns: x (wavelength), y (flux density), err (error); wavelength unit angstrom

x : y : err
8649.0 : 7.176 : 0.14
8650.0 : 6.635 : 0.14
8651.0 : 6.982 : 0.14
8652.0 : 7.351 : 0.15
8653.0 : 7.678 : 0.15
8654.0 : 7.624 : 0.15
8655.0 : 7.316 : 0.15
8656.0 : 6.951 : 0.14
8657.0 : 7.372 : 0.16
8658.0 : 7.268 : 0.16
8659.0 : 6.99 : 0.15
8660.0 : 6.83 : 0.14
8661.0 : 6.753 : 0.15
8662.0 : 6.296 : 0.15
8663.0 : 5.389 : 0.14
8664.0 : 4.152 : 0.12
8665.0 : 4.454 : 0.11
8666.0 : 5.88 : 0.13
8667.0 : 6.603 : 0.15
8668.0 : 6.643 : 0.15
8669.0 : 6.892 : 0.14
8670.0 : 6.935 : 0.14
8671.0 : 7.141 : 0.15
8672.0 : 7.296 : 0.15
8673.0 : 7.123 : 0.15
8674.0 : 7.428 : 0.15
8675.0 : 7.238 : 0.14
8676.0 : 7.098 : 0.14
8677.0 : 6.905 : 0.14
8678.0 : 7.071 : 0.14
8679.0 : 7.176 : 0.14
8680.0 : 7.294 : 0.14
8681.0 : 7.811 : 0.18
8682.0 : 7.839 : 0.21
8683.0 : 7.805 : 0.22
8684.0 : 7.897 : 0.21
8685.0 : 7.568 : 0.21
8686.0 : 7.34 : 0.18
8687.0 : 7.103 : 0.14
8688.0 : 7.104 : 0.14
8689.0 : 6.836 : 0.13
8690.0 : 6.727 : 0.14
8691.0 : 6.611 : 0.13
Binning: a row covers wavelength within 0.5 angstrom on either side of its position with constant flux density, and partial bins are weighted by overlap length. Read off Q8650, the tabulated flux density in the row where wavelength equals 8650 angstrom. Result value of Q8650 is 6.635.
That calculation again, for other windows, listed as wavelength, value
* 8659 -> 6.99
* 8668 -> 6.643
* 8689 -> 6.836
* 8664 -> 4.152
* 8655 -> 7.316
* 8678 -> 7.071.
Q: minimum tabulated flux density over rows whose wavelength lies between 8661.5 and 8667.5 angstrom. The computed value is 4.152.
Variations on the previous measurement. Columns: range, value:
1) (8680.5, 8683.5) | 7.805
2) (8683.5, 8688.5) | 7.103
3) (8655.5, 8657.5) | 6.951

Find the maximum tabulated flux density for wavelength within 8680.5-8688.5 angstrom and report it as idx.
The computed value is 7.897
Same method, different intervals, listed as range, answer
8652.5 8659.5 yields 7.678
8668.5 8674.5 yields 7.428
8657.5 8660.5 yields 7.268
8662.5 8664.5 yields 5.389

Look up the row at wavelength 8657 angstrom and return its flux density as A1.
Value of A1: 7.372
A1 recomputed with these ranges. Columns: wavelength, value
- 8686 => 7.34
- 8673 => 7.123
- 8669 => 6.892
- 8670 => 6.935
